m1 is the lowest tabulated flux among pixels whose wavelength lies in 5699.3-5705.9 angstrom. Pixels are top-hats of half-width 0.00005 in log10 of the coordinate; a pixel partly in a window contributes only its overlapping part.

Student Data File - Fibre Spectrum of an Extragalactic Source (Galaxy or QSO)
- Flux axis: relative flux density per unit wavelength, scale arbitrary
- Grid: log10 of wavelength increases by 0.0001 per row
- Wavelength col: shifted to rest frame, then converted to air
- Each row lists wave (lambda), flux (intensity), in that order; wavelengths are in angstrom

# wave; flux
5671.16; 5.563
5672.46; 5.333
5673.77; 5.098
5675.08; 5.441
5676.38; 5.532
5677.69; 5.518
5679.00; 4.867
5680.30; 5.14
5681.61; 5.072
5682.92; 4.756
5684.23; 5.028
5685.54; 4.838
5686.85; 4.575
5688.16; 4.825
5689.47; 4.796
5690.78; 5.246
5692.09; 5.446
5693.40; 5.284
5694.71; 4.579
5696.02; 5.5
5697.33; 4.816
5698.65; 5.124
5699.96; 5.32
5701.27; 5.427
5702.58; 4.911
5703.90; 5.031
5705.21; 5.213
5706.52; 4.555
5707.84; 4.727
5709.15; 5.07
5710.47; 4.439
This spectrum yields 4.911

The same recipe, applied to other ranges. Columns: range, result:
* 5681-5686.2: 4.756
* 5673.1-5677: 5.098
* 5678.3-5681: 4.867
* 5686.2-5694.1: 4.575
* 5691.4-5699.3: 4.579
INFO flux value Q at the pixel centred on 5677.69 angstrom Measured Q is 5.518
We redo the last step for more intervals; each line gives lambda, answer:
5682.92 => 4.756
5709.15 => 5.07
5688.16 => 4.825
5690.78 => 5.246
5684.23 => 5.028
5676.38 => 5.532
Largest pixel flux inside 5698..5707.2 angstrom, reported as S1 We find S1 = 5.427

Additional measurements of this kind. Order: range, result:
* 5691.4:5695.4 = 5.446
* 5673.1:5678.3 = 5.532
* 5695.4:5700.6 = 5.5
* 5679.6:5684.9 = 5.14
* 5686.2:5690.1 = 4.825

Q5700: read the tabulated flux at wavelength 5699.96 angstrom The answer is 5.32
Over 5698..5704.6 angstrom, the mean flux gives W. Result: 5.17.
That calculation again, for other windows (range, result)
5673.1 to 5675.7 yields 5.25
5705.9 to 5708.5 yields 4.64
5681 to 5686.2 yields 4.92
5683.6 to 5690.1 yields 4.81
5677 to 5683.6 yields 5.07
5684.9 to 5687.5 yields 4.7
